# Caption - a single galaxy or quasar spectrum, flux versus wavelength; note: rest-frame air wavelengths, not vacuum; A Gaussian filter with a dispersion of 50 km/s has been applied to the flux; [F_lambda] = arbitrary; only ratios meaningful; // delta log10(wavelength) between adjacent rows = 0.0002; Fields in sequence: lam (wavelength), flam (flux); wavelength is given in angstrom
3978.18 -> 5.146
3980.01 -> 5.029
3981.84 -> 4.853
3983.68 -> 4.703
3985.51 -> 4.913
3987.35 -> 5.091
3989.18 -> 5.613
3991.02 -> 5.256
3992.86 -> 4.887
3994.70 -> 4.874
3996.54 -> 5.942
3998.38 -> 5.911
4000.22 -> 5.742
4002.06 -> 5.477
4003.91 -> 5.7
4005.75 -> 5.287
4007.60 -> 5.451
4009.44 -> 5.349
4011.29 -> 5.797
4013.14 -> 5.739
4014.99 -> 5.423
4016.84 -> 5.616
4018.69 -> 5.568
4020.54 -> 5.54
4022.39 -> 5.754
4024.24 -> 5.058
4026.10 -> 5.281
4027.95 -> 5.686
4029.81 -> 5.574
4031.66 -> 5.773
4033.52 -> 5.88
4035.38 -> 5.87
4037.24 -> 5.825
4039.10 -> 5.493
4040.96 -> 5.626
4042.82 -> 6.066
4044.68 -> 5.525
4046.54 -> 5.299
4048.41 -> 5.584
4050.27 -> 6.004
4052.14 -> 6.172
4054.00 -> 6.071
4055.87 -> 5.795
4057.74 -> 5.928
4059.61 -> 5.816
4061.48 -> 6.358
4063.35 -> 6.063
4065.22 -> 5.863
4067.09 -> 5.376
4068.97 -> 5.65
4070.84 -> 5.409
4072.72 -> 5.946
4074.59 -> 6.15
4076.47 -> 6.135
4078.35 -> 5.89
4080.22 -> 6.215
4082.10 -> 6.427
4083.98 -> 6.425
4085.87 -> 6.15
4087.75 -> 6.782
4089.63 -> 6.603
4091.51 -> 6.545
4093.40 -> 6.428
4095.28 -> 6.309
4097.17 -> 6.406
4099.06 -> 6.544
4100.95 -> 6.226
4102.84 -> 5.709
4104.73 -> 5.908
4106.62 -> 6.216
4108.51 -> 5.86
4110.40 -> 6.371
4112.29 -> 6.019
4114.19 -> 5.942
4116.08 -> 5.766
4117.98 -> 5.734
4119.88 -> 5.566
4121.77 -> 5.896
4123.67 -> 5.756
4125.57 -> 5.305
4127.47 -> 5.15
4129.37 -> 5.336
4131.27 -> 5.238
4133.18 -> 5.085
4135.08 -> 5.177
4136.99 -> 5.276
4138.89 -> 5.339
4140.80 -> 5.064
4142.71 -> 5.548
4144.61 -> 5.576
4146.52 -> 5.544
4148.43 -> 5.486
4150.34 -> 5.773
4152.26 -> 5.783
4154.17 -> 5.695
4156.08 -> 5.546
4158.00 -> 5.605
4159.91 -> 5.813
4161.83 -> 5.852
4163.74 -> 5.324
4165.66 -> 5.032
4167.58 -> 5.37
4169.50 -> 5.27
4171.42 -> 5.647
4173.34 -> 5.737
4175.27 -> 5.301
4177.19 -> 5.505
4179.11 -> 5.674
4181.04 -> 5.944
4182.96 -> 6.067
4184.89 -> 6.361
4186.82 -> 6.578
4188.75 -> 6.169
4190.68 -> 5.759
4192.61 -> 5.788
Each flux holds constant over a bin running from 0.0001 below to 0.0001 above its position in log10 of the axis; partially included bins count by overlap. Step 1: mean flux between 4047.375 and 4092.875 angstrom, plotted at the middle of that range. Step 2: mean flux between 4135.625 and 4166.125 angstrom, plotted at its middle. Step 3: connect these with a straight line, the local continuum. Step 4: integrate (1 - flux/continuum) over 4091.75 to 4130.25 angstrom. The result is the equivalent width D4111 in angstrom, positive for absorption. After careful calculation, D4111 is -1.0 angstrom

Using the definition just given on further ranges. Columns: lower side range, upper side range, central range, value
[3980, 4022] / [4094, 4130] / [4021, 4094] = -3.2 angstrom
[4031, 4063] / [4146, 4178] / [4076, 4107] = -3.1 angstrom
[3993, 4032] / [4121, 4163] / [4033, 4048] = -0.4 angstrom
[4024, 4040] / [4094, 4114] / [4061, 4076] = 0.1 angstrom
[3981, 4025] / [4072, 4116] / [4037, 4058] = 0.1 angstrom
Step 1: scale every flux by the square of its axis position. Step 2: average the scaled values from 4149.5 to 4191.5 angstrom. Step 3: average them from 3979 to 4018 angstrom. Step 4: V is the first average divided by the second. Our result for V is 1.16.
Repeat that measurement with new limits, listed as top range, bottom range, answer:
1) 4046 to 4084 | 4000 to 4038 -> 1.09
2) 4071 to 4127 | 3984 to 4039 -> 1.16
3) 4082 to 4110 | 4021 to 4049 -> 1.16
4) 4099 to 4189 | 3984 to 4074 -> 1.07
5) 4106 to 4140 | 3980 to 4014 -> 1.11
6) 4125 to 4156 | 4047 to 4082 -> 0.95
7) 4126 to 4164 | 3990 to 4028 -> 1.06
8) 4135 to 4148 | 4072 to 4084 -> 0.90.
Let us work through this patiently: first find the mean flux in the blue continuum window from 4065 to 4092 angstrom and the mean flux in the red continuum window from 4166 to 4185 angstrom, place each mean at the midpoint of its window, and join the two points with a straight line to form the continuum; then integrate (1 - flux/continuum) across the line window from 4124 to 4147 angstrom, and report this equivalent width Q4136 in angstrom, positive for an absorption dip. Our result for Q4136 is 2.0 angstrom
